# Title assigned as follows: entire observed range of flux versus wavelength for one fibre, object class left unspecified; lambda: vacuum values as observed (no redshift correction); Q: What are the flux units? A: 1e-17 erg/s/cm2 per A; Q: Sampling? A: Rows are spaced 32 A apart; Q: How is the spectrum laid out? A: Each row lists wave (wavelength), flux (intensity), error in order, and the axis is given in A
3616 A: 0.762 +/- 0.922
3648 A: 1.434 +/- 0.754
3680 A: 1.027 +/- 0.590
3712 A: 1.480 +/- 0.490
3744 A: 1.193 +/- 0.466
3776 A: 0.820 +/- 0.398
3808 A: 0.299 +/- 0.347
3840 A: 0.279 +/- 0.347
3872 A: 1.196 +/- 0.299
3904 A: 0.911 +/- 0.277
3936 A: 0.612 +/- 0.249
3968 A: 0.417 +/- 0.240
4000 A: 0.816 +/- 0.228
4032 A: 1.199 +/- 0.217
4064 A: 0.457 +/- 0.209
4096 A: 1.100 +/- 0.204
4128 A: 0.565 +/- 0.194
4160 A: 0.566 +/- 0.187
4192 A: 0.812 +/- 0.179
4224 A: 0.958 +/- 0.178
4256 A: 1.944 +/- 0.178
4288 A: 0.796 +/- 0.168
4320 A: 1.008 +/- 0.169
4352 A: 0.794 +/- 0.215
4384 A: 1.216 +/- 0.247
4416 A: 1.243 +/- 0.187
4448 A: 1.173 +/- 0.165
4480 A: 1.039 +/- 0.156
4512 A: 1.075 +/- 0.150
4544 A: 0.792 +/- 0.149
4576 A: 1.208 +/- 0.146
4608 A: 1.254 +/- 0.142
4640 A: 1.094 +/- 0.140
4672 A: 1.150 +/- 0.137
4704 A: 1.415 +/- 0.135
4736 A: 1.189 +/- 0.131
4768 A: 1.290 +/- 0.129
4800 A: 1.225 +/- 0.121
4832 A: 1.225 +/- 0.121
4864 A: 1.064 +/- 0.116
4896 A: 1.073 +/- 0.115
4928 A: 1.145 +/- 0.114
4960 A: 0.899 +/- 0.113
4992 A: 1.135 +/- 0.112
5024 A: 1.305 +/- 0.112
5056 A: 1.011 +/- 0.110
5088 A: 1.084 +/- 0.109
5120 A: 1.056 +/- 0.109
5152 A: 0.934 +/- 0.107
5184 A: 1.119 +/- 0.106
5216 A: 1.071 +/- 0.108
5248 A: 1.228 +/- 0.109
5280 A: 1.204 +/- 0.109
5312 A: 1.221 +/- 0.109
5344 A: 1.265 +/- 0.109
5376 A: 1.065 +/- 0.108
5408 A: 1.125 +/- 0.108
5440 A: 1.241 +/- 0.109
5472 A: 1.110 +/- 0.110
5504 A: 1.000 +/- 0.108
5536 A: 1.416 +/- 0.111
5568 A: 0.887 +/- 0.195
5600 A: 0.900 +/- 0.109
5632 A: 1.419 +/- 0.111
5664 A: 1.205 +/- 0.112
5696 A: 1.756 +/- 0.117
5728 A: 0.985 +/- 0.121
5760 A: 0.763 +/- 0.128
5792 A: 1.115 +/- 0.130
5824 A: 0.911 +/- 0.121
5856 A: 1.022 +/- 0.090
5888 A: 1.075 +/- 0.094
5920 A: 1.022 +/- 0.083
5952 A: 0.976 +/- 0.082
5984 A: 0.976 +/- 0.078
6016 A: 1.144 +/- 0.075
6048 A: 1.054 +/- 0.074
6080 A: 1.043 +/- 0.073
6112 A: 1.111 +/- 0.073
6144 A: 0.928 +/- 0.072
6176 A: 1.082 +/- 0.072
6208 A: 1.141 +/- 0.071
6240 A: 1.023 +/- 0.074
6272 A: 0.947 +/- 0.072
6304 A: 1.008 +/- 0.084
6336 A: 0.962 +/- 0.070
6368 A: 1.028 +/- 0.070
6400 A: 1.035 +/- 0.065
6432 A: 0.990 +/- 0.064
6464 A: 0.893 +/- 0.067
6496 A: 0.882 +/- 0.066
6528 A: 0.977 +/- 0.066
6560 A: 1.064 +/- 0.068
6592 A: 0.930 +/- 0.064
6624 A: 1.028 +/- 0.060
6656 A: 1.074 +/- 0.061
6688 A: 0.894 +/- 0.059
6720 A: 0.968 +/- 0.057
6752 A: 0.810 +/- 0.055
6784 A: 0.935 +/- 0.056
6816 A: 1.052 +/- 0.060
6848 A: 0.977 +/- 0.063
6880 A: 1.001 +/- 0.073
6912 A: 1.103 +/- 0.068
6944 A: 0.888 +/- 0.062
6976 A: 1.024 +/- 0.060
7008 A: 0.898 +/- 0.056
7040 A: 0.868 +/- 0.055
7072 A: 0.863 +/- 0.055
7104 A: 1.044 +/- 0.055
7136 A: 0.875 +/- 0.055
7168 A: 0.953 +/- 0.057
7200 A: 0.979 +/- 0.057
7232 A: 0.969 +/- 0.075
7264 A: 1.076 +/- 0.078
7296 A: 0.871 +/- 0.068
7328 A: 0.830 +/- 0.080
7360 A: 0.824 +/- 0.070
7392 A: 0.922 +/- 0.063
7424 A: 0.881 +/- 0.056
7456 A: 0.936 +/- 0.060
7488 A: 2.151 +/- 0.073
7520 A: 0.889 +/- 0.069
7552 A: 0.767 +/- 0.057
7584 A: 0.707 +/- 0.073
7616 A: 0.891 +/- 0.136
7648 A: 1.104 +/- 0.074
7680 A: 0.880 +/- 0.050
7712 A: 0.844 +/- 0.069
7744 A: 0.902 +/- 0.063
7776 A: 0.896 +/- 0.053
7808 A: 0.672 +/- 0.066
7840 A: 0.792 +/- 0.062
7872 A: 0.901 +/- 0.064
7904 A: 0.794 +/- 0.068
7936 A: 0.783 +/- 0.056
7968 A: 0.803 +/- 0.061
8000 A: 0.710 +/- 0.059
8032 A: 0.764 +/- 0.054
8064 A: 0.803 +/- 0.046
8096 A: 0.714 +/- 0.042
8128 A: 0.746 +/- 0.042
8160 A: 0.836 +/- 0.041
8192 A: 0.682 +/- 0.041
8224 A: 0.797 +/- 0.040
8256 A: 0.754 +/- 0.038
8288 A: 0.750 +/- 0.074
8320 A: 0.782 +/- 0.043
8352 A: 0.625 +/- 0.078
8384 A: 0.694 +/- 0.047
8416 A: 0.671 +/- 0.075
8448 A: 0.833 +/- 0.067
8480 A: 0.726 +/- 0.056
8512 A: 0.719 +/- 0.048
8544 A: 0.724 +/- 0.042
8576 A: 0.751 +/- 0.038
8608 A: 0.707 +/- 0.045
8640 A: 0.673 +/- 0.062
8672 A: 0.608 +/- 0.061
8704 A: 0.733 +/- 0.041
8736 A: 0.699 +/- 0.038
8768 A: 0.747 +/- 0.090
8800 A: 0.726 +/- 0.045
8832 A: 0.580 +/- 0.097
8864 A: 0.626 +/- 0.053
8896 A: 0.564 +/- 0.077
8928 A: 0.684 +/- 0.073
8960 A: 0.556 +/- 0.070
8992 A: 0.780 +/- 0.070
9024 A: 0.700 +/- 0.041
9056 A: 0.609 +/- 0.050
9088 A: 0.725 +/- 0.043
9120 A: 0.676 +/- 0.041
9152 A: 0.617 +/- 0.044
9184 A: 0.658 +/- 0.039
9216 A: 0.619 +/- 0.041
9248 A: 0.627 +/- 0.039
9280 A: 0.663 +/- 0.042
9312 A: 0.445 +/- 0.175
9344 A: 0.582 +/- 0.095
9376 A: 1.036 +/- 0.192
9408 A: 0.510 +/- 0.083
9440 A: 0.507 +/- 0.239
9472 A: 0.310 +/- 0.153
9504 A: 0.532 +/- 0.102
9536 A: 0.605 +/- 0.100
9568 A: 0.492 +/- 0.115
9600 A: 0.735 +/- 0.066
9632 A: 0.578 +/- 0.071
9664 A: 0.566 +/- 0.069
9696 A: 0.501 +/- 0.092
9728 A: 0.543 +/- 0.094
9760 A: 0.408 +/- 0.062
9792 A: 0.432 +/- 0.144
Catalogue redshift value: 0.14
